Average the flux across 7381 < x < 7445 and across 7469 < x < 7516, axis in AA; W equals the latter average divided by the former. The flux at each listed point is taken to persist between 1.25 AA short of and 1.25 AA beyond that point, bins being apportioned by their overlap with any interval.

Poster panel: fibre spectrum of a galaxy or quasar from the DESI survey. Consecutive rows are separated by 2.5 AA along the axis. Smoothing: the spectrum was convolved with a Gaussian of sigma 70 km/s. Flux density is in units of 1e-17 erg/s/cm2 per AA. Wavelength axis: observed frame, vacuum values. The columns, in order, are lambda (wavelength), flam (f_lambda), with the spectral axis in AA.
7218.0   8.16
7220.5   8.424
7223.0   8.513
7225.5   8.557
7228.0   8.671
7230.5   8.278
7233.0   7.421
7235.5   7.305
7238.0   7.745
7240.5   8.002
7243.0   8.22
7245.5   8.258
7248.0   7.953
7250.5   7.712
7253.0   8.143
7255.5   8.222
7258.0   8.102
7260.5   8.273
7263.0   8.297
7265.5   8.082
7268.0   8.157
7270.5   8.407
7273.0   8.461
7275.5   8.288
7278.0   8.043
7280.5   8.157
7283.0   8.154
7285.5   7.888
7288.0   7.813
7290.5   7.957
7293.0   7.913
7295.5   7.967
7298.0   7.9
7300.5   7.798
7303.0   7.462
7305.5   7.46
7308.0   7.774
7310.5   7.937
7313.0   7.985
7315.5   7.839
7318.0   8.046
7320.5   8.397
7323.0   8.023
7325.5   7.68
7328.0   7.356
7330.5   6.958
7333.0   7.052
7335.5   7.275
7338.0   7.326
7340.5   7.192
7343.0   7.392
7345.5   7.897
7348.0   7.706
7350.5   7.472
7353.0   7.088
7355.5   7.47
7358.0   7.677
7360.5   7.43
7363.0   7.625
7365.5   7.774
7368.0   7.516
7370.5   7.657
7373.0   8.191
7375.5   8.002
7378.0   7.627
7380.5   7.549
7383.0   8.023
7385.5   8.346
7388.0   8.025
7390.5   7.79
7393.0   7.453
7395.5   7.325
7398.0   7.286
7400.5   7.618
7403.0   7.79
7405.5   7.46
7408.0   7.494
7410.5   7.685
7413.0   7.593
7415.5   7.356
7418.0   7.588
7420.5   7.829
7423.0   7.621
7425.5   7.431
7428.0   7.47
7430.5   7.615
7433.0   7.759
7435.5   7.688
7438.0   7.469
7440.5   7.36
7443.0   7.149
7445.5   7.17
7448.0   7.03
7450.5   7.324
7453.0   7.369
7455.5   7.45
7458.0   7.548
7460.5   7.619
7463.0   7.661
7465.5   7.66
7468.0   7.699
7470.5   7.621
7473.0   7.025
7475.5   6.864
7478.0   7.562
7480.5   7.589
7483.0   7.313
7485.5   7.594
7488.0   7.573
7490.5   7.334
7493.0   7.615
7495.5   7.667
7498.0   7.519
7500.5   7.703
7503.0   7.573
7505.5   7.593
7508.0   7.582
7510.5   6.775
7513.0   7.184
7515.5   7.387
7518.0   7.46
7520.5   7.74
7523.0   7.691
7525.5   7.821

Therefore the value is 0.98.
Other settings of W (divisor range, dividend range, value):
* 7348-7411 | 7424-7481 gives 0.97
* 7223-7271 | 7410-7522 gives 0.92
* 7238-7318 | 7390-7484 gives 0.93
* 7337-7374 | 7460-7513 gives 0.99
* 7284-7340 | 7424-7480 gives 0.96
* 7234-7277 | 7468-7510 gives 0.92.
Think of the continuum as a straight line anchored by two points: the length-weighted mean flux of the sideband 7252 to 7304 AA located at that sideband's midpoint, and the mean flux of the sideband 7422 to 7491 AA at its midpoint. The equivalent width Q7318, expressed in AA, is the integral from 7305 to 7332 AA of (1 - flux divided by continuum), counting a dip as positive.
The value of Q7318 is 0.6 AA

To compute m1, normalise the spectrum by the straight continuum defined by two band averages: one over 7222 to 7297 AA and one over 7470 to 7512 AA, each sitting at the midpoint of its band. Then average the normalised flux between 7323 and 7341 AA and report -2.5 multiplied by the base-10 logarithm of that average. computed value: 0.08 mag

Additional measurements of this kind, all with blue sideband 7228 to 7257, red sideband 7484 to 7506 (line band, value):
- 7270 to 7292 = -0.029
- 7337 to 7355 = 0.052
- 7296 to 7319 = 0.008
